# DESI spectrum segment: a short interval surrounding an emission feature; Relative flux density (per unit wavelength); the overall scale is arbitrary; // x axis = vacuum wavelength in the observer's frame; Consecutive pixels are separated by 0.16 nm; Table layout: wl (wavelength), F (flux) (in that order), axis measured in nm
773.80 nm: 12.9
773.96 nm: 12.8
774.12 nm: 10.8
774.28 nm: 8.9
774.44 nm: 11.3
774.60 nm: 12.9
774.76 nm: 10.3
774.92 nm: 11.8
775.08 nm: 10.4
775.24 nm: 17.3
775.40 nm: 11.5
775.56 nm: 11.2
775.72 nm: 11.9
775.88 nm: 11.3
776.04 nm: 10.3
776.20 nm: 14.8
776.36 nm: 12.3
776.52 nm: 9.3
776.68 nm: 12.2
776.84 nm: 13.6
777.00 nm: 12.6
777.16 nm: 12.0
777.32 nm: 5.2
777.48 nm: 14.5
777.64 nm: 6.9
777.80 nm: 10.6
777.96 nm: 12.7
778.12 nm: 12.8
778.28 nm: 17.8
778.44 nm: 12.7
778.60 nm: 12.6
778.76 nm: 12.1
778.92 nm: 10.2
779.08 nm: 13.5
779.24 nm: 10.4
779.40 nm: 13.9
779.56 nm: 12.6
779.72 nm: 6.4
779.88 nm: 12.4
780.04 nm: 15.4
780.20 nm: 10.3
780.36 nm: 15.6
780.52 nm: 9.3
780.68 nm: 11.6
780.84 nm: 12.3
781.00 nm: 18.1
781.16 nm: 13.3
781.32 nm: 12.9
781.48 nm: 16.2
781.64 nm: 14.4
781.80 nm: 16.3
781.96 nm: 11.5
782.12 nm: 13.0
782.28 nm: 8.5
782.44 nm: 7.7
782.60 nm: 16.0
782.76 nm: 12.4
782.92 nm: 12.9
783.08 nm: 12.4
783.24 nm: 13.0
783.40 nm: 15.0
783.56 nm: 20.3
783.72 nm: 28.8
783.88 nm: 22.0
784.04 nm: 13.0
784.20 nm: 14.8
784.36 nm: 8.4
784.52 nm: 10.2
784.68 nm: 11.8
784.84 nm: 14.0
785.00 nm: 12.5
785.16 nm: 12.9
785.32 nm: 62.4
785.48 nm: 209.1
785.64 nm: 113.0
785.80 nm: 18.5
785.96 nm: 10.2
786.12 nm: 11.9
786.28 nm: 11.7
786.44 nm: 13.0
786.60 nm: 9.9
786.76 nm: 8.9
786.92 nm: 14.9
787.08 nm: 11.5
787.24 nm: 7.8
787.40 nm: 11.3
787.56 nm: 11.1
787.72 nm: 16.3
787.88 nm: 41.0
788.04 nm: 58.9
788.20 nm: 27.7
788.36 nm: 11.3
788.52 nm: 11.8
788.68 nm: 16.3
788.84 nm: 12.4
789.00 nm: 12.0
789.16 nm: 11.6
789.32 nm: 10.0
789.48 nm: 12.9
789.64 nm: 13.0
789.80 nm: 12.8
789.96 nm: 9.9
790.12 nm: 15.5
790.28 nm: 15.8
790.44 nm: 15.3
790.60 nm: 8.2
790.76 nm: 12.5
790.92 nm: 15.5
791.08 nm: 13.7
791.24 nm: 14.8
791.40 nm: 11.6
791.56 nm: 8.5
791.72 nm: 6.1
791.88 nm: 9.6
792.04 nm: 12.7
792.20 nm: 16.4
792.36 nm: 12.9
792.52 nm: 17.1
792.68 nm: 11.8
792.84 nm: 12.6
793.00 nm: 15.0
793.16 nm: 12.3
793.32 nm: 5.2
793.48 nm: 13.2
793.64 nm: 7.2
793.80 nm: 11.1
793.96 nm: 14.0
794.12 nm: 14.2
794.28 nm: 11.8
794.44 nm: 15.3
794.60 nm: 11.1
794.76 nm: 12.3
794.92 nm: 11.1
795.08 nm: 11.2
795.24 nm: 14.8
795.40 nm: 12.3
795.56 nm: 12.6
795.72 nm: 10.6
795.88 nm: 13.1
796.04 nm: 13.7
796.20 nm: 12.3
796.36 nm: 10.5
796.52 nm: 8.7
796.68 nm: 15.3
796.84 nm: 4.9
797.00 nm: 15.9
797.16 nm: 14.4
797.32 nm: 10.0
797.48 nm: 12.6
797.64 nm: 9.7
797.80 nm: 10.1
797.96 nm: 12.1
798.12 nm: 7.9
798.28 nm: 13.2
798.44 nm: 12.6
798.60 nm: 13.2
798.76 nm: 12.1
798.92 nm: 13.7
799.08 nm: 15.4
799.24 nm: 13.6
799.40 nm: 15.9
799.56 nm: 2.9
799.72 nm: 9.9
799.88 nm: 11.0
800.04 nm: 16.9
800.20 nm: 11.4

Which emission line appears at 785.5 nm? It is H-alpha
